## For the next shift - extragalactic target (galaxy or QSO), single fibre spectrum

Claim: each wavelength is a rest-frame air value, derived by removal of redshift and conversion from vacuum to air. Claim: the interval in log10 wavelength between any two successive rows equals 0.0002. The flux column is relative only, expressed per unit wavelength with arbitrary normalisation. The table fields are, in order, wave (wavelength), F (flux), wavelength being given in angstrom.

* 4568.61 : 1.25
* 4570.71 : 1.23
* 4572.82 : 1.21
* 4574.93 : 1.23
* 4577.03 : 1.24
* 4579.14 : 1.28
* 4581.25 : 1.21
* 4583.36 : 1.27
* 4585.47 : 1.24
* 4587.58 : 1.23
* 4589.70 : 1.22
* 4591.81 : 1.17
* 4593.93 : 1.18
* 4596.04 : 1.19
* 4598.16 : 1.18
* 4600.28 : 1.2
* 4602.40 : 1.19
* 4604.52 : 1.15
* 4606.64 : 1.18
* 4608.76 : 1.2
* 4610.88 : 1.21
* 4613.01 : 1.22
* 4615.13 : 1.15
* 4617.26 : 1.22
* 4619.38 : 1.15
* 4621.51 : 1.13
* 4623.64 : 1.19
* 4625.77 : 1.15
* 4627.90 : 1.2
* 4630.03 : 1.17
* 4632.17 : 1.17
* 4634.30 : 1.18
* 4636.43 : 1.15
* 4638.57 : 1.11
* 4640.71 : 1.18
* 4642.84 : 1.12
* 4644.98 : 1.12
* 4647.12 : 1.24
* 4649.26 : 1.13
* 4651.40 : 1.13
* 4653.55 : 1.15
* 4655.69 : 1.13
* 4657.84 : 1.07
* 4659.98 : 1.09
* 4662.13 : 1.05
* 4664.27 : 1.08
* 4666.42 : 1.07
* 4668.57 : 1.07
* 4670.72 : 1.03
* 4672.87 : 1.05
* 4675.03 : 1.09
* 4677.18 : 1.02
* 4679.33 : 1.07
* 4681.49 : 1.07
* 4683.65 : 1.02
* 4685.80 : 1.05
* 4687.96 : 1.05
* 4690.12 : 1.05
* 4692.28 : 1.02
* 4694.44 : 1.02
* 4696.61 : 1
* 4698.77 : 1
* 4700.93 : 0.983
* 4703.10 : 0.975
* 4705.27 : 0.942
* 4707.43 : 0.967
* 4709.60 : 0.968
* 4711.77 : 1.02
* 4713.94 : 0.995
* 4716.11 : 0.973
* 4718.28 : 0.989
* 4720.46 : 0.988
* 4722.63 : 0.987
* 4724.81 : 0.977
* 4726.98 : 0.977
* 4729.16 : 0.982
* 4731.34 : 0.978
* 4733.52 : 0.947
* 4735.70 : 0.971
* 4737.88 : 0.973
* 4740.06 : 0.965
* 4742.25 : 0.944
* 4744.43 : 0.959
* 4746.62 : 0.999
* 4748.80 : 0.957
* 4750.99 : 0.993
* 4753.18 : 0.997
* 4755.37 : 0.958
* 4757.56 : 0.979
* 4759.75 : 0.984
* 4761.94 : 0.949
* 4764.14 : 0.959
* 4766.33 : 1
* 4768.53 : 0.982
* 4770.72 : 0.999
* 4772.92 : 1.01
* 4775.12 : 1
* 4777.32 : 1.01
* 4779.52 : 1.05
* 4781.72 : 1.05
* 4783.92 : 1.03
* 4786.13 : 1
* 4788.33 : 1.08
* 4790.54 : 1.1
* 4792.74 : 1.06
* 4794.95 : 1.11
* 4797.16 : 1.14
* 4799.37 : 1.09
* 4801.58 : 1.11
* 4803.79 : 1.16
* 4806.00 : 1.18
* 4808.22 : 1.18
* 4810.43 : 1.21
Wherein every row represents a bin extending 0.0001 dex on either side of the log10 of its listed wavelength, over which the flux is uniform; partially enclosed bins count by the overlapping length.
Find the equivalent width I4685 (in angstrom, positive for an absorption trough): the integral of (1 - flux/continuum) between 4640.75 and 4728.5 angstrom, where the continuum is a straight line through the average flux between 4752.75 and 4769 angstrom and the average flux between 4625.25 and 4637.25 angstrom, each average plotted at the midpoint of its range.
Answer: 3.8 angstrom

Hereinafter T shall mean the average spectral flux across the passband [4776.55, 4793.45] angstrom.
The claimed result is 1.05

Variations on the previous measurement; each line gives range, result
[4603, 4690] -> 1.12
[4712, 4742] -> 0.977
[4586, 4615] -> 1.19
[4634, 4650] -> 1.15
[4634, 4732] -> 1.05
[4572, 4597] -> 1.22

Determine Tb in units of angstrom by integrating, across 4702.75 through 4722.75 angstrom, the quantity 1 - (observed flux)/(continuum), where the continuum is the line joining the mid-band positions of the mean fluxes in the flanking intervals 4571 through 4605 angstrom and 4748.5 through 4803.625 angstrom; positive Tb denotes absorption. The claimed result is 2.01 angstrom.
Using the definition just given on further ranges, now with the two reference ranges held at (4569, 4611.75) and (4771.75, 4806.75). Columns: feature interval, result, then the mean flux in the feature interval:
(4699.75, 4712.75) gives 1.8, 0.976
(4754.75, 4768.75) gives 1.5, 0.973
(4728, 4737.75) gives 1.2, 0.97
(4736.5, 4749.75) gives 1.7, 0.967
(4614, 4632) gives 0.3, 1.17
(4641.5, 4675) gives 1.8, 1.1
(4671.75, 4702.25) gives 2.9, 1.03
